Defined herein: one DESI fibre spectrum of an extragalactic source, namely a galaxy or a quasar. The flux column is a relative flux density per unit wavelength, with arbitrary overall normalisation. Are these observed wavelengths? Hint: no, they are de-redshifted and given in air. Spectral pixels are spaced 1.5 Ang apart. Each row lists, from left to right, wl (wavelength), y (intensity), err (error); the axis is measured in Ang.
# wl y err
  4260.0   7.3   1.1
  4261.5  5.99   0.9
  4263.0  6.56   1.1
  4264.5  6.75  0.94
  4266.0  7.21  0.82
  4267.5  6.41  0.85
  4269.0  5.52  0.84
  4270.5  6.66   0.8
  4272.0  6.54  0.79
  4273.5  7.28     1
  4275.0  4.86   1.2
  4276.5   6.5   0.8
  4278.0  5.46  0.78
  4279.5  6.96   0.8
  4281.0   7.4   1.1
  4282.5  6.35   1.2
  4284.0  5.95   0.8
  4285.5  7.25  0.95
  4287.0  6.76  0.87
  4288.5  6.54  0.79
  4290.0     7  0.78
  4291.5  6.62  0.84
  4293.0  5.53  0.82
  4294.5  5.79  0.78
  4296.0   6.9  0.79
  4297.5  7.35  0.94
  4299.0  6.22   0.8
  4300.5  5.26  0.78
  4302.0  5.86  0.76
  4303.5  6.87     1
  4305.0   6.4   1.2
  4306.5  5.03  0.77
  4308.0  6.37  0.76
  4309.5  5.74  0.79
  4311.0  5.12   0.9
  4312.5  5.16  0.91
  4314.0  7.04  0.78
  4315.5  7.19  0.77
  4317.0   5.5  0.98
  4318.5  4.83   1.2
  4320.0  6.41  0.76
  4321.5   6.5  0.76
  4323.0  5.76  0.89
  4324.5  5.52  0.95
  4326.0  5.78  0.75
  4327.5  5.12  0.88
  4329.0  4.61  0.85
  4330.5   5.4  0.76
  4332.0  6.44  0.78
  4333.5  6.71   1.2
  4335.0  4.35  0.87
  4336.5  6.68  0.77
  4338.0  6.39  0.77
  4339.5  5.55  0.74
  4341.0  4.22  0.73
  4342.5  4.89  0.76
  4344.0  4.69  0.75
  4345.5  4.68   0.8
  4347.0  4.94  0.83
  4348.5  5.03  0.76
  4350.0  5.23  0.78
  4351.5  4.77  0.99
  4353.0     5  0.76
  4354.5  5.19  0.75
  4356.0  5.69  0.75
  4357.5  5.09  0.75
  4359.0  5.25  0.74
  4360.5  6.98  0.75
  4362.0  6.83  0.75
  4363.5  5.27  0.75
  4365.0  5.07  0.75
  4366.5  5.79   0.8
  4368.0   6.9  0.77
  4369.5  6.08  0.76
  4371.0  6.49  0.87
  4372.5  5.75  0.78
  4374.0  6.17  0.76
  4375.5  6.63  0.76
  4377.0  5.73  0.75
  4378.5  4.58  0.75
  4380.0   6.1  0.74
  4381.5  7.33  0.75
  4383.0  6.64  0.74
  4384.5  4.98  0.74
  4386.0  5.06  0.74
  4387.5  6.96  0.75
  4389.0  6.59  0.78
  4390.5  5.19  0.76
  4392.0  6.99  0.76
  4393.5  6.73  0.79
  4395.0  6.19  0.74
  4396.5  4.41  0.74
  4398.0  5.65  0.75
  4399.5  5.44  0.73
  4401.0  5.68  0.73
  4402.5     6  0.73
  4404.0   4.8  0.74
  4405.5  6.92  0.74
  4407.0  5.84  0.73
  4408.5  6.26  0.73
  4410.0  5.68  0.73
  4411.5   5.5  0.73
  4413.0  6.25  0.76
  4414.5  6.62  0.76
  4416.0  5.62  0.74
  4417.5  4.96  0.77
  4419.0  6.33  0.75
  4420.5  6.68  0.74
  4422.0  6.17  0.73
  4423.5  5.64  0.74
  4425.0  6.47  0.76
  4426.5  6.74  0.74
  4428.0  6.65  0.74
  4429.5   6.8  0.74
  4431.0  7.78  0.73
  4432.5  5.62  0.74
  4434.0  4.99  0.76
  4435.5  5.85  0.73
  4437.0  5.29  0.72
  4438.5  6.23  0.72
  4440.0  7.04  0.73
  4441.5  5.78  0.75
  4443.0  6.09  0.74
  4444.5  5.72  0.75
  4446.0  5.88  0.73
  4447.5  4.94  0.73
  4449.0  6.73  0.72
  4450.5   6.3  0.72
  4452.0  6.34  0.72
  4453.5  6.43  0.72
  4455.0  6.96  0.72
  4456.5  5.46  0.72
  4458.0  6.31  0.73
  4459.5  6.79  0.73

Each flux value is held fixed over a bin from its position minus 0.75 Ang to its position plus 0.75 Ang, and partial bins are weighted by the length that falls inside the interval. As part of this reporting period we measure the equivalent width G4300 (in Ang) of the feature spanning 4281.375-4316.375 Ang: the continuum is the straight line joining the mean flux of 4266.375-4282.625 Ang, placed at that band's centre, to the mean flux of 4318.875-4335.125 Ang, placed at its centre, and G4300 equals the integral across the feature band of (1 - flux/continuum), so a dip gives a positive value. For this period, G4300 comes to -1.20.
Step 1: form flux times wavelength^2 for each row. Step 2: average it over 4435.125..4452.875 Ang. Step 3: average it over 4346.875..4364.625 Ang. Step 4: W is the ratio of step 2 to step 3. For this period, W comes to 1.15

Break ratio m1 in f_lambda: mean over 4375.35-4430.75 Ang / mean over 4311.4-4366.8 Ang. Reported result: 1.09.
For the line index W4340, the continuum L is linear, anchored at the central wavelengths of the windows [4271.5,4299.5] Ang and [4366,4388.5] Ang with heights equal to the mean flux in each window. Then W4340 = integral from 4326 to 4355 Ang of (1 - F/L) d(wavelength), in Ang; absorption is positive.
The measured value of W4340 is 4.5 Ang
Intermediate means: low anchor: 6.49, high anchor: 6.09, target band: 5.27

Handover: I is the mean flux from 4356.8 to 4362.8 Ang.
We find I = 6.04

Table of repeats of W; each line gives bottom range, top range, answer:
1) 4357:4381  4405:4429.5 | 1.06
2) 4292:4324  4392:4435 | 1.05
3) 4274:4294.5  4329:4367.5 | 0.88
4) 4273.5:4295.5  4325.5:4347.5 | 0.86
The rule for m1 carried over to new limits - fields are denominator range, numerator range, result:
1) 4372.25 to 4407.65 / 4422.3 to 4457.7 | 1.04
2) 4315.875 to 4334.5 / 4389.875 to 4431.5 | 1.06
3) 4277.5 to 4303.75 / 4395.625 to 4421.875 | 0.90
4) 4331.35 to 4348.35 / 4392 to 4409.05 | 1.09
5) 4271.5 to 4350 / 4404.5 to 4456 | 1.03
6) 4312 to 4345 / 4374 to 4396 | 1.08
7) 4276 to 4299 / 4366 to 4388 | 0.93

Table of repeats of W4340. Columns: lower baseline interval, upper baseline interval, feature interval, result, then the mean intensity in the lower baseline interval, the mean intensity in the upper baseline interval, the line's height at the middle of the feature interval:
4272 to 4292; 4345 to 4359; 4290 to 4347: -0.2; 6.53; 5.09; 5.78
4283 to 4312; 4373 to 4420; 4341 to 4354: 2.6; 6.23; 5.93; 6.08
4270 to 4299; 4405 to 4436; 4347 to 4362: 2.2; 6.5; 6.16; 6.32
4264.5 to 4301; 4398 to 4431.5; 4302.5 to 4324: 1.3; 6.44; 6.11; 6.37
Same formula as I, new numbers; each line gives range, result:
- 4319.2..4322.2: 6.43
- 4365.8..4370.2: 6.26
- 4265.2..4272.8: 6.48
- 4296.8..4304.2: 6.3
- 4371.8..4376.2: 6.18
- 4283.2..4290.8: 6.7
